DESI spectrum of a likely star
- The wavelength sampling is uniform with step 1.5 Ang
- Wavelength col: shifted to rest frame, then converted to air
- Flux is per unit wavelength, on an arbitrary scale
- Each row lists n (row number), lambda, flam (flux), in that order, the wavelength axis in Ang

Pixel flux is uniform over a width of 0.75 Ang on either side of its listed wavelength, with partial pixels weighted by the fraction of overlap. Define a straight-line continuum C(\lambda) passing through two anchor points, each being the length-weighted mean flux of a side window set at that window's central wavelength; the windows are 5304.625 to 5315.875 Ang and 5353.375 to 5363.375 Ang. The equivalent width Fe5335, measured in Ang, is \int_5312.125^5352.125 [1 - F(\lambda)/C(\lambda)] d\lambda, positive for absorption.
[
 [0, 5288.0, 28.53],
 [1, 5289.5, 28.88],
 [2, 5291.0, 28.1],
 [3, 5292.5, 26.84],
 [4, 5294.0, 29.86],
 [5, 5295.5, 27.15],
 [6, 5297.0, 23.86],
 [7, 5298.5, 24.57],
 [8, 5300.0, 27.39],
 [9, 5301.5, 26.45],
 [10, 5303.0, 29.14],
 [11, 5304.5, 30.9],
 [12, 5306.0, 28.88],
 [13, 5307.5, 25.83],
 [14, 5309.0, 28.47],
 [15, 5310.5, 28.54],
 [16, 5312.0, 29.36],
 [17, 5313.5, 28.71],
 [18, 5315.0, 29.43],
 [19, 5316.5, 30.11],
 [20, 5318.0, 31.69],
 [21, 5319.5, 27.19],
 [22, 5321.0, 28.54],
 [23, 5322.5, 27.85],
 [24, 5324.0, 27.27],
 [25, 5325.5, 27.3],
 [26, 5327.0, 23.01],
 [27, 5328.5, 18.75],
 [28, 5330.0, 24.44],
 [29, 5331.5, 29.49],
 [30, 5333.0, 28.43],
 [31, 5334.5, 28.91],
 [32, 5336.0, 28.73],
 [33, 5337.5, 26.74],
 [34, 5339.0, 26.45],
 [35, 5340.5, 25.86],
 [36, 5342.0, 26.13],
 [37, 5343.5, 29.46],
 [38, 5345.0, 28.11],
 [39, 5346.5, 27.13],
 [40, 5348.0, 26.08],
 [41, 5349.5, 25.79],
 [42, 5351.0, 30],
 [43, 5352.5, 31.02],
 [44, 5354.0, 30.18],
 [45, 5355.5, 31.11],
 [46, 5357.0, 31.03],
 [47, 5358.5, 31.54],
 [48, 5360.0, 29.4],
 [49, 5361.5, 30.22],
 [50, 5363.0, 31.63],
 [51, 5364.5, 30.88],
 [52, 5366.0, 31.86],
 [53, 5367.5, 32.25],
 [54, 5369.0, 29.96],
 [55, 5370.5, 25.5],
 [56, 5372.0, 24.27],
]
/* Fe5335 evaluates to 2.9 Ang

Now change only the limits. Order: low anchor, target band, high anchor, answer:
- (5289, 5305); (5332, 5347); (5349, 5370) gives 1.0 Ang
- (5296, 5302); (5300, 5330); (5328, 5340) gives -1.9 Ang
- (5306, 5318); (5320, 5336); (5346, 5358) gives 1.3 Ang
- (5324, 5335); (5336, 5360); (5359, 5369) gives 0.1 Ang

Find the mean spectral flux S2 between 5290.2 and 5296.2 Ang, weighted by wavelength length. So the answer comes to 28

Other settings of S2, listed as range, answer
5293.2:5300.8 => 26.6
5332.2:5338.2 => 28.2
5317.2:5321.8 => 29.1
